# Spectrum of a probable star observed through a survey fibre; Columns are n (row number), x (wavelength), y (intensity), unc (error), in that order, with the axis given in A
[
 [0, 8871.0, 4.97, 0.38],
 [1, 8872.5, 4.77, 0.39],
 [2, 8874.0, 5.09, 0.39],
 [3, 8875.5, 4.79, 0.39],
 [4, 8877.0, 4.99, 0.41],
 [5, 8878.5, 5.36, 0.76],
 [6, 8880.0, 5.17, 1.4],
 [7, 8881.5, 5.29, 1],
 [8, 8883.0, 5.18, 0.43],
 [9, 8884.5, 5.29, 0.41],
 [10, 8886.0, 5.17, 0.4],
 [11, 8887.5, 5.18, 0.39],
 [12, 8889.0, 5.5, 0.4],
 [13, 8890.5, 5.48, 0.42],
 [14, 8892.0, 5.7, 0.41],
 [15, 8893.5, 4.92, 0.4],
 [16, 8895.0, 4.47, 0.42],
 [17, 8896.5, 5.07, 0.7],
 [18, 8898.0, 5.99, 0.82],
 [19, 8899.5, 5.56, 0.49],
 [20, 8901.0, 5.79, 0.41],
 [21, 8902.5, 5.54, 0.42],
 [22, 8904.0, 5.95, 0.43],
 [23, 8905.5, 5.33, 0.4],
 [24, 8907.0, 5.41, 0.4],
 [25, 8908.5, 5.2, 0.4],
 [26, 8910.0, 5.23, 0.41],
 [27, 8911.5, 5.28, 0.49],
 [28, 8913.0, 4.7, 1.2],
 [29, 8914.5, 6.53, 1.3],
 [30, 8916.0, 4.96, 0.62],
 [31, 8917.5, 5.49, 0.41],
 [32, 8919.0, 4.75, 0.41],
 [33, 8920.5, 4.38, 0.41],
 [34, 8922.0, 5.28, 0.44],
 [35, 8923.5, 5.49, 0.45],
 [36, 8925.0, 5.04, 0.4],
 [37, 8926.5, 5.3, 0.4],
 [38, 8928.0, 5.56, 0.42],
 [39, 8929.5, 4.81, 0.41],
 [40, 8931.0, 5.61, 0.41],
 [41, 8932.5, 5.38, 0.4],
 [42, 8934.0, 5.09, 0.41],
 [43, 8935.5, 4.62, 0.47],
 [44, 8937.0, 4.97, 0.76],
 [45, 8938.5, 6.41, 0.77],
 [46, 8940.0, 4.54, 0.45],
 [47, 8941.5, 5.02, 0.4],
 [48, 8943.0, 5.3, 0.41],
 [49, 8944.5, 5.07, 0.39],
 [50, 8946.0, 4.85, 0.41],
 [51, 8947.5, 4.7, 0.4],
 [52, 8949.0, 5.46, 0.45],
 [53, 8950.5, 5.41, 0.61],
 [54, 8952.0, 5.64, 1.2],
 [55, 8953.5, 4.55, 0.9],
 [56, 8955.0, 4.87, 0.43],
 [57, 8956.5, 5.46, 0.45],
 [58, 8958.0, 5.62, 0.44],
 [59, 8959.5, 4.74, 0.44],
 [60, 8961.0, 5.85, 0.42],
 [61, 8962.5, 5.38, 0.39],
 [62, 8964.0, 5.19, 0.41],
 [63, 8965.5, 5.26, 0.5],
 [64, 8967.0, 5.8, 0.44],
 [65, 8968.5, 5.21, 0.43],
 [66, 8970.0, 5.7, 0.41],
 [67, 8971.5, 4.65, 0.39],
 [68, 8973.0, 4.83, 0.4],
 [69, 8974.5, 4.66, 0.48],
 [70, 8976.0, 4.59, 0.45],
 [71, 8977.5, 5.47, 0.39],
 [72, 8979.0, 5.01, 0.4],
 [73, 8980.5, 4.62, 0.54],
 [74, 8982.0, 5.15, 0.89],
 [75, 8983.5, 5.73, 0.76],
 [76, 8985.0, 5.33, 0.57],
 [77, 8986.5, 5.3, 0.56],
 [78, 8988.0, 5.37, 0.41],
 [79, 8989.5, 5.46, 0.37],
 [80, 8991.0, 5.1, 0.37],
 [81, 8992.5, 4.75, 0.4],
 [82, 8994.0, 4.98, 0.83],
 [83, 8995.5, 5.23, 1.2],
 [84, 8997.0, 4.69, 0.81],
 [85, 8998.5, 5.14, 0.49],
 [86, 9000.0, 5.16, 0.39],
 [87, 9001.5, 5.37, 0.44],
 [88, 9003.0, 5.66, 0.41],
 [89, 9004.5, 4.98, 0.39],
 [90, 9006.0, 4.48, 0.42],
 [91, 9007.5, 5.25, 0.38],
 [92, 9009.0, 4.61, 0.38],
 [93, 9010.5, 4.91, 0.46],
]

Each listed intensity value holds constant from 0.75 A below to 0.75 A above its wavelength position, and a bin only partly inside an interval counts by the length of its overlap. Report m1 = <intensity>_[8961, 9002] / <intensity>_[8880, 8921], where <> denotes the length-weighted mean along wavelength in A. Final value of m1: 0.97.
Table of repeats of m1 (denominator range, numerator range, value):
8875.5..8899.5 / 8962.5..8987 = 0.98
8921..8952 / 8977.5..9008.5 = 0.99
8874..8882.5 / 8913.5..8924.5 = 1.03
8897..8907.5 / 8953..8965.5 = 0.93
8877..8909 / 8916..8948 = 0.96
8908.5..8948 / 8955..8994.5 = 1.00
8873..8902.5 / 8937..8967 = 0.99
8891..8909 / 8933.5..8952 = 0.95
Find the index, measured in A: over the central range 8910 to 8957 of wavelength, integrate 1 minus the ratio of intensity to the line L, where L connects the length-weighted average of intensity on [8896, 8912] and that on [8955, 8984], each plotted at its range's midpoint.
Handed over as 1.6 A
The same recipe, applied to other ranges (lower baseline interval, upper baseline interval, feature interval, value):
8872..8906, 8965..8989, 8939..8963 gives 0.2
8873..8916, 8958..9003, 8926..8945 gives 0.2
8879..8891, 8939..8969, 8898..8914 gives -0.6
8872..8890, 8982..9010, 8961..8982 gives 0.0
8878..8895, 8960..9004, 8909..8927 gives 0.1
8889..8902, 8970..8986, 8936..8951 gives 0.1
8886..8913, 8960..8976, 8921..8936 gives 0.2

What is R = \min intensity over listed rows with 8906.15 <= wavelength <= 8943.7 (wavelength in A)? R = 4.38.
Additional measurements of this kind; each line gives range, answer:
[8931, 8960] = 4.54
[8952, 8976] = 4.55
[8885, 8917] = 4.47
